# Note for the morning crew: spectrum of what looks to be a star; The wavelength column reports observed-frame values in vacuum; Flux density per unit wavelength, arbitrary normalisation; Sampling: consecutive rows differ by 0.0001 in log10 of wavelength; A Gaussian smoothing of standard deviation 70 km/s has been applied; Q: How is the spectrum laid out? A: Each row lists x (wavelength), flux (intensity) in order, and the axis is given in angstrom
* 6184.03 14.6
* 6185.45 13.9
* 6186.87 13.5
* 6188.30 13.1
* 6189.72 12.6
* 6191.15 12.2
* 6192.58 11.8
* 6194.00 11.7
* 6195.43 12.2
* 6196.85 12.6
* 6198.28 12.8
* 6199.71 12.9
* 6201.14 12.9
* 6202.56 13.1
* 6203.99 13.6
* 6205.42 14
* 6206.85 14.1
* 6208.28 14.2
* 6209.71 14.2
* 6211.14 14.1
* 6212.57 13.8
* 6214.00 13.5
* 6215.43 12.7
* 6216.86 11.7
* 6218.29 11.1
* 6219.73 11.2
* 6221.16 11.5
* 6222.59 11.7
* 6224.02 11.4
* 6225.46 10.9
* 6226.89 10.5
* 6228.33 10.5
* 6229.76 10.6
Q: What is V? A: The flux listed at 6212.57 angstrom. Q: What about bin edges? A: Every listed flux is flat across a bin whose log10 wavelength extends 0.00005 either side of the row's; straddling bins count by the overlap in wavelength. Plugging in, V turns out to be 13.8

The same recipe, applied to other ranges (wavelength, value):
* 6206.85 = 14.1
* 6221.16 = 11.5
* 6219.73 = 11.2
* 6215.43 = 12.7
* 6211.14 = 14.1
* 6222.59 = 11.7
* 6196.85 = 12.6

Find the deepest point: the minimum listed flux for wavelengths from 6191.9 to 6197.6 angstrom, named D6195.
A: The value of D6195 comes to 11.7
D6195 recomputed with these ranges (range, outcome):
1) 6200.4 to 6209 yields 12.9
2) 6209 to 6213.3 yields 13.8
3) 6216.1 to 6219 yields 11.1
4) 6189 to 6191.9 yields 12.2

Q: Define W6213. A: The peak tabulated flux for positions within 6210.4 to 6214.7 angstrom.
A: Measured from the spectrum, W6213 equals 14.1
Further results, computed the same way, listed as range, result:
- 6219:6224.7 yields 11.7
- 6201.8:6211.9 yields 14.2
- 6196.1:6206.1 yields 14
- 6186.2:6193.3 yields 13.5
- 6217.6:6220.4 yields 11.2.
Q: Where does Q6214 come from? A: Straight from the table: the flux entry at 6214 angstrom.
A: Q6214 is 13.5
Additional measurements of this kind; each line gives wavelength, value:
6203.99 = 13.6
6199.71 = 12.9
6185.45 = 13.9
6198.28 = 12.8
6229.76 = 10.6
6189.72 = 12.6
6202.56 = 13.1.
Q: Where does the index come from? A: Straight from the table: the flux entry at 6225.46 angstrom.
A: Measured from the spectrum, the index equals 10.9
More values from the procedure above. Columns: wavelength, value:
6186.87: 13.5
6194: 11.7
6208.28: 14.2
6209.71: 14.2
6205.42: 14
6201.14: 12.9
